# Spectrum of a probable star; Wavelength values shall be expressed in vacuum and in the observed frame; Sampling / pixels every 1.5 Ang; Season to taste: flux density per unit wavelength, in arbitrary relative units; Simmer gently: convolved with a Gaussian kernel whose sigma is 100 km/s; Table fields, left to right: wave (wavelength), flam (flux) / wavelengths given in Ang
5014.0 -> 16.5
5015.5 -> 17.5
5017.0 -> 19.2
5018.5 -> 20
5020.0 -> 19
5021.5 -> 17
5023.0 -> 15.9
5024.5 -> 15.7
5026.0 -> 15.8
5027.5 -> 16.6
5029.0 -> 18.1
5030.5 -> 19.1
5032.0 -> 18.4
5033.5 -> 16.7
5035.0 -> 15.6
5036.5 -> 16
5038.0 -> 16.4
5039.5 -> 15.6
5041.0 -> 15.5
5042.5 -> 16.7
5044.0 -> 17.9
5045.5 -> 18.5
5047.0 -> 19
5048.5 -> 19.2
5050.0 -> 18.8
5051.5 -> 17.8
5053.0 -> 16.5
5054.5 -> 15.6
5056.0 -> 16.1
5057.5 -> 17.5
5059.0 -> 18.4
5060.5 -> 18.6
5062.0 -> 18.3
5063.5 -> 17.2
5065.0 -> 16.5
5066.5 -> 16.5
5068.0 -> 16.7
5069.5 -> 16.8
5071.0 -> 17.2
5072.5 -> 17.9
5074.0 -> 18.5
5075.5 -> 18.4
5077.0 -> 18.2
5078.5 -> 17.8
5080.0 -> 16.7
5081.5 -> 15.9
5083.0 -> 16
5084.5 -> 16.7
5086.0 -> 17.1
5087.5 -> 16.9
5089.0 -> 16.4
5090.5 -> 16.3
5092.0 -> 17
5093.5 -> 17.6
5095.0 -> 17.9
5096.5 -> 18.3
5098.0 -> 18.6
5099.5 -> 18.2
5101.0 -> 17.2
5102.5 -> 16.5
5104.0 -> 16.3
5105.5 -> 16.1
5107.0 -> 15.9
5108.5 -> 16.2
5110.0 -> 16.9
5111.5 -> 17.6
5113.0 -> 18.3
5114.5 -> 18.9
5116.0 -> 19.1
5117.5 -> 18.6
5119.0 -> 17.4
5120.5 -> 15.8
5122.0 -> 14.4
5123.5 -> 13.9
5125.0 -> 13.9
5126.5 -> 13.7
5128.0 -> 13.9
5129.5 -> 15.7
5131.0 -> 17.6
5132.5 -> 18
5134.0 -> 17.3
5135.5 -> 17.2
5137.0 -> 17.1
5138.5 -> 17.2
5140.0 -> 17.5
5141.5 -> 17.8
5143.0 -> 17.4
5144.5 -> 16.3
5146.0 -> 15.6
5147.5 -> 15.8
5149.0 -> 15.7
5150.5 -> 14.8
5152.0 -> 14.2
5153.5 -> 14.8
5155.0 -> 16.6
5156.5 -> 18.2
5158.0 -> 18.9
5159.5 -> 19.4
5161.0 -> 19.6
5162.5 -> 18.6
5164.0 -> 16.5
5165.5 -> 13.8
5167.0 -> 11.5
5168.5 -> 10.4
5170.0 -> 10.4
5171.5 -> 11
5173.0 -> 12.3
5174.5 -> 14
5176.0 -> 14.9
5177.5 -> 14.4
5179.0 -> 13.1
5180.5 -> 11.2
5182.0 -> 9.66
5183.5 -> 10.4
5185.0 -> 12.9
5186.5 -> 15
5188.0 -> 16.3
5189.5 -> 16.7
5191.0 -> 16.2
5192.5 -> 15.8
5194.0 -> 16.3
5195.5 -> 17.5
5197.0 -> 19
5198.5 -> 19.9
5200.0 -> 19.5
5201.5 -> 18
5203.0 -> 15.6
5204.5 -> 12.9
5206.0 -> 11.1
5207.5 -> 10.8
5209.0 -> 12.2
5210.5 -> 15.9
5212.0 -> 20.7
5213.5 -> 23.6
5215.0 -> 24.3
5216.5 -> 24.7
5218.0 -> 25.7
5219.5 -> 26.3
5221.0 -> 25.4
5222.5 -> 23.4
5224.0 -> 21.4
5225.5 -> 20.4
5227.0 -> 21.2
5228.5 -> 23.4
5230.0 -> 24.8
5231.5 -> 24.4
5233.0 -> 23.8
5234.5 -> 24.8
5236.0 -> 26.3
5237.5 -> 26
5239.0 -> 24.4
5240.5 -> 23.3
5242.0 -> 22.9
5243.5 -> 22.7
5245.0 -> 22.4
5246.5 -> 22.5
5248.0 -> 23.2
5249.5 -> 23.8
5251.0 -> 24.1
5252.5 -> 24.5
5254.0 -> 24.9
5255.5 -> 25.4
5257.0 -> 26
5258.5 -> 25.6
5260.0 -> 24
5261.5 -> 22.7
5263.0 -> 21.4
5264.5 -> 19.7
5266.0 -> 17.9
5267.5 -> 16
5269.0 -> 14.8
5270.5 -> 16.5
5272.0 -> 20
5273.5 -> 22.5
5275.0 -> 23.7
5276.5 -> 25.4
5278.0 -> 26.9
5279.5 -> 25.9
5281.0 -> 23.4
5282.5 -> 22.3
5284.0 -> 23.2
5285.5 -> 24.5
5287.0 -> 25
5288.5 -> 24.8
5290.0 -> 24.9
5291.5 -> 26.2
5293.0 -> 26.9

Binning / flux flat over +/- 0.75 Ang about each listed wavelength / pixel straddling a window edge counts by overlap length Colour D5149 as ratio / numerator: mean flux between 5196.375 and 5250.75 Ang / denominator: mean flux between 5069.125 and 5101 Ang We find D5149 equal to 1.2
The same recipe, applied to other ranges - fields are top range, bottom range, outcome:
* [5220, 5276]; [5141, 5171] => 1.44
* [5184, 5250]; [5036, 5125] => 1.19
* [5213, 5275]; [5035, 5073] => 1.33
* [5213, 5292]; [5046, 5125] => 1.36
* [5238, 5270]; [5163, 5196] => 1.65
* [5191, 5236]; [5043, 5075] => 1.14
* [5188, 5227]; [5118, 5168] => 1.17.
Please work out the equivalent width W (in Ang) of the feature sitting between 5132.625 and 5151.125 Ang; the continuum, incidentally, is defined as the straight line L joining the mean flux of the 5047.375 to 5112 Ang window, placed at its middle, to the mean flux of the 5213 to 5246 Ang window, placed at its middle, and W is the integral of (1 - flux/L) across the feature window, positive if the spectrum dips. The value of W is 3.0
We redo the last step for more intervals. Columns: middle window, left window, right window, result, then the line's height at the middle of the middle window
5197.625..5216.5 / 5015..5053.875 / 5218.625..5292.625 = 4.0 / 22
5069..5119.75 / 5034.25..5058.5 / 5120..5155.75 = -2.7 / 16.5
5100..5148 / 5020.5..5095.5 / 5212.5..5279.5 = 6.6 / 19.3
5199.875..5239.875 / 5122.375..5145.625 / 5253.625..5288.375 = -1.8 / 20.2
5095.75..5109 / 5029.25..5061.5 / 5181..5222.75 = 0.3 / 17.4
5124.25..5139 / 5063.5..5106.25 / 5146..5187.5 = -0.5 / 15.6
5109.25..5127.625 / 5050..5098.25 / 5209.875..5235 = 2.4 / 19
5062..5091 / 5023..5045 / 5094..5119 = 0.2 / 17.2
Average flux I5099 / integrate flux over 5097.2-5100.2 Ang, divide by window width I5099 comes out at 18.4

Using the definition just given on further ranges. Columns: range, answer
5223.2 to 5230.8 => 22.3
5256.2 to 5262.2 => 24.6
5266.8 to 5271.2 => 15.8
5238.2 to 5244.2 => 23.4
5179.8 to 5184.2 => 10.4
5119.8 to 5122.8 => 15.1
